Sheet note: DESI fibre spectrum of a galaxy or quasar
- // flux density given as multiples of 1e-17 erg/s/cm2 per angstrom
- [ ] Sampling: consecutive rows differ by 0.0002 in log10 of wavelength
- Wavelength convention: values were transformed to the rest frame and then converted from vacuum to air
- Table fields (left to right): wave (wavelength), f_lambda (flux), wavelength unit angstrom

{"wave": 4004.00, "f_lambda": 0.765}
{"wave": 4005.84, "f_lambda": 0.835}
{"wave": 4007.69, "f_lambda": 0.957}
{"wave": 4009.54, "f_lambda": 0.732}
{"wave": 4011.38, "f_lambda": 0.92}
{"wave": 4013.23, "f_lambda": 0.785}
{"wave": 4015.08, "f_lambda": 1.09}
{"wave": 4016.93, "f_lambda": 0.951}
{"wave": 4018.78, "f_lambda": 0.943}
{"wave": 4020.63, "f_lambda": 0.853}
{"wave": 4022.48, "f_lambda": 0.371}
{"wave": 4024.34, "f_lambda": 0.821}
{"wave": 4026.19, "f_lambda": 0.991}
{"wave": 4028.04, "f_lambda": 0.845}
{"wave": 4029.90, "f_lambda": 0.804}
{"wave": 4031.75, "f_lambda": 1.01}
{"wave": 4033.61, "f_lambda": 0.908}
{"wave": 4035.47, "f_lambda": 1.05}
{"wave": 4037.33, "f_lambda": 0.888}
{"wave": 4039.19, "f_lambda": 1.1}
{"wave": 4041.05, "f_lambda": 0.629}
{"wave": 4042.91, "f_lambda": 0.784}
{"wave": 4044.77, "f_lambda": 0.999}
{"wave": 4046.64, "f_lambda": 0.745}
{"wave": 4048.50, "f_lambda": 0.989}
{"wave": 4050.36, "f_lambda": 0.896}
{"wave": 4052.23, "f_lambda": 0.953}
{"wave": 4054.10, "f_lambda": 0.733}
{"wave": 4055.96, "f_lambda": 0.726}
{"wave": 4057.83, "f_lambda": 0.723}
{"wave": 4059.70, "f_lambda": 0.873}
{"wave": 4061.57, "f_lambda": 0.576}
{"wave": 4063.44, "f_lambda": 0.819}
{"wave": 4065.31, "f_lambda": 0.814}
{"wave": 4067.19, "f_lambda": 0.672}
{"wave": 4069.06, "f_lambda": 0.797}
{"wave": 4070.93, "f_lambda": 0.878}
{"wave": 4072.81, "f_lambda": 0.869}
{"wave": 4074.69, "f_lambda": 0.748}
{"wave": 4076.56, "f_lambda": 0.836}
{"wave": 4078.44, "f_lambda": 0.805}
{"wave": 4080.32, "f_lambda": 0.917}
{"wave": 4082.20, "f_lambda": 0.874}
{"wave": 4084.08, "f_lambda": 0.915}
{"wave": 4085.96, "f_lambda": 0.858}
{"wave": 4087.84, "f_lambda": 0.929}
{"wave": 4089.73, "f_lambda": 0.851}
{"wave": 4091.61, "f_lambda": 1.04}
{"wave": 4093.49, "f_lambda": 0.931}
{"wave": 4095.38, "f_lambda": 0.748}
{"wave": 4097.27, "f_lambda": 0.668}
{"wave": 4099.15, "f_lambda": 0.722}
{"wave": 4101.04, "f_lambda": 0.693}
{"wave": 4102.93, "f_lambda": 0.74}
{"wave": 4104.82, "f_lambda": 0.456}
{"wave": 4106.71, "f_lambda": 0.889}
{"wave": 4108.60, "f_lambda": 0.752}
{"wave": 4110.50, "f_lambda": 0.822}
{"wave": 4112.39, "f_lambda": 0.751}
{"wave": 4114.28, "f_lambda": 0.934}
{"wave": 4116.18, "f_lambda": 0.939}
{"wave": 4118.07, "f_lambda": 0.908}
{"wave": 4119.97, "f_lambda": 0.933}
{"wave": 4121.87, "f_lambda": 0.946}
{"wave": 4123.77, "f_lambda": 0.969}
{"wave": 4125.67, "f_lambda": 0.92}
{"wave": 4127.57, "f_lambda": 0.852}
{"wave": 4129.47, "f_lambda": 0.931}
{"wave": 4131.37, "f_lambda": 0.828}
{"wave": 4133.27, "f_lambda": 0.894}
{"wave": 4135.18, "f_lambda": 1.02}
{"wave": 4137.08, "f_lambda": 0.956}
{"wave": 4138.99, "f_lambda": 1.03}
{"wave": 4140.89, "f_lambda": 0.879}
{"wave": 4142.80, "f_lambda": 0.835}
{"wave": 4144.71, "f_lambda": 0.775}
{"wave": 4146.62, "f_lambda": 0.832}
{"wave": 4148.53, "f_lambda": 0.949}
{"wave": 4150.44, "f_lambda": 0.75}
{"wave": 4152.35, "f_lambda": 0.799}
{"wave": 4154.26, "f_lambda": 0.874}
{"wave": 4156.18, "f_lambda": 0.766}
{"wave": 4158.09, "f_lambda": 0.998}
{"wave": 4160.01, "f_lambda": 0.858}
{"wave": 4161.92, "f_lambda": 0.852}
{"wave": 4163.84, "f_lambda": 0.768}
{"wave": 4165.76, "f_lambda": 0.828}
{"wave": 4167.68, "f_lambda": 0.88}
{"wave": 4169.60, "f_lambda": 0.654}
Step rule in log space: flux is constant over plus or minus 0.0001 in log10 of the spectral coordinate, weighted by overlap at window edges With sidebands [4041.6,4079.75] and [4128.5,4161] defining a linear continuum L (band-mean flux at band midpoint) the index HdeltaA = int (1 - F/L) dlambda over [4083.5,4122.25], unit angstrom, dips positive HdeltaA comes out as 0.9 angstrom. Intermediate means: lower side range 0.811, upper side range 0.881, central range 0.827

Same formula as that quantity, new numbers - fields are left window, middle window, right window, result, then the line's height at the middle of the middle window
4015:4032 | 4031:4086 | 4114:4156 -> 1.2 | 0.865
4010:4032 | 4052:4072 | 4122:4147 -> 2.3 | 0.875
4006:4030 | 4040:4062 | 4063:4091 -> 1.0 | 0.846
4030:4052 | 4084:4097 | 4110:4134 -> 0.2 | 0.9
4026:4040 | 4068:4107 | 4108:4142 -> 4.5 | 0.922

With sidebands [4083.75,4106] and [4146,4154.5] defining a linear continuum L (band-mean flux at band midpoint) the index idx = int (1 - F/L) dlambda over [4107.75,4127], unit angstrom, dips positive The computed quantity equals -1.8 angstrom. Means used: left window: 0.794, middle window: 0.887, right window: 0.839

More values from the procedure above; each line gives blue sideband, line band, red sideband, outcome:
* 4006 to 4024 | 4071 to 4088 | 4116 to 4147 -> 0.4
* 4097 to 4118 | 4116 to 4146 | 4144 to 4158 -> -4.0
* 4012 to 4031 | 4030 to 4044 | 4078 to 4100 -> -0.9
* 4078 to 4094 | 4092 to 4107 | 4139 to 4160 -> 2.7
